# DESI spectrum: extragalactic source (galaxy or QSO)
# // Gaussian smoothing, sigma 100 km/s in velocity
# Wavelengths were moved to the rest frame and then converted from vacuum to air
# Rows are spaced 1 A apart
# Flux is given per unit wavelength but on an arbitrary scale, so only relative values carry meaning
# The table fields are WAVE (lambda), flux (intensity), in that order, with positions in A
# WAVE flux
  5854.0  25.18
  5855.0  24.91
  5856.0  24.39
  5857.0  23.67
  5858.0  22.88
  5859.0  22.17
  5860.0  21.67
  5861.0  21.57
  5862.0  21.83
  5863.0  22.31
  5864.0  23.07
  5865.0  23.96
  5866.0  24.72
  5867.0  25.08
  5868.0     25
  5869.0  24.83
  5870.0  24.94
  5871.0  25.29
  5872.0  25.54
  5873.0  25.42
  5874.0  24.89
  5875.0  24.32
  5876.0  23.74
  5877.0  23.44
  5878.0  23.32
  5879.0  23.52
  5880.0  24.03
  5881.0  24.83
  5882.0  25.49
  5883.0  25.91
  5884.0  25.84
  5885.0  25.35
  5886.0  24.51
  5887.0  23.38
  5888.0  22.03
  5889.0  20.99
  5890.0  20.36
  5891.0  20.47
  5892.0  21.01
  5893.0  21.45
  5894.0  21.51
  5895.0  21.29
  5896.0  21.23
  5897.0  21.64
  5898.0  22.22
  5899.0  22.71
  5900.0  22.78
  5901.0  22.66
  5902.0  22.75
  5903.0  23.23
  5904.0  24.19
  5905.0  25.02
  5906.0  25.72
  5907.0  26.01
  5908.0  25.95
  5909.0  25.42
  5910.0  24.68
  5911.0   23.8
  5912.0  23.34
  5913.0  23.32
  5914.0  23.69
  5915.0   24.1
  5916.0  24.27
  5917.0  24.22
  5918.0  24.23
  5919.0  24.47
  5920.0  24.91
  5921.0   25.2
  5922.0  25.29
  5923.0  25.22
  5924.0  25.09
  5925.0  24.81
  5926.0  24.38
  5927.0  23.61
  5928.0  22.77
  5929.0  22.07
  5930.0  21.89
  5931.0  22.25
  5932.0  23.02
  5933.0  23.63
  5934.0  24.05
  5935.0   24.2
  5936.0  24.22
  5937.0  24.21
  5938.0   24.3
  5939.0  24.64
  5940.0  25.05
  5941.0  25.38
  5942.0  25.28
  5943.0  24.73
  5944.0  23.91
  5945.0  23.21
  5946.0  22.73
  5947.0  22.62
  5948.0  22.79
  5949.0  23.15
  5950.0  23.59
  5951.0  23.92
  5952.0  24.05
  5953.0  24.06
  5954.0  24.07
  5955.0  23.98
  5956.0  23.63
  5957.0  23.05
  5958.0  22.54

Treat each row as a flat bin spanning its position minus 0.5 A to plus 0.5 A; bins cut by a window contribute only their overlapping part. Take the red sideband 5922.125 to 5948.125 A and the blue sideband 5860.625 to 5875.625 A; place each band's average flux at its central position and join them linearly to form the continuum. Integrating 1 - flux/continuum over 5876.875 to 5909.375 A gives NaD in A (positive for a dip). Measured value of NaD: 1.01 A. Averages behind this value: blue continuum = 24.2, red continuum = 23.9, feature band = 23.3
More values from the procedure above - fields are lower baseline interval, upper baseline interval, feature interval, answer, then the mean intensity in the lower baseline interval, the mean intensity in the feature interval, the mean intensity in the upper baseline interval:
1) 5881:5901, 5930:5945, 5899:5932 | -0.9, 22.7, 24.1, 24.1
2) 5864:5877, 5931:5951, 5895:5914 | 0.5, 24.7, 23.6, 23.9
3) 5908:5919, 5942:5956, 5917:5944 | -0.3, 24.2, 24.2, 23.7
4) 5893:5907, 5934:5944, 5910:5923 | -0.4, 22.9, 24.3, 24.6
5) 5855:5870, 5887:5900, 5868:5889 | -1.9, 23.5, 24.5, 21.5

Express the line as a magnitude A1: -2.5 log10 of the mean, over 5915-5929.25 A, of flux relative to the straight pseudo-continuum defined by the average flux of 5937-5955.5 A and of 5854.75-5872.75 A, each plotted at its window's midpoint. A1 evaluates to -0.02 mag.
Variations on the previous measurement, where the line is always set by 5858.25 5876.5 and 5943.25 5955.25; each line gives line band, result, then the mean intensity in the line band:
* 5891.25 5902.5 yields 0.089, 21.9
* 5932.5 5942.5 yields -0.042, 24.5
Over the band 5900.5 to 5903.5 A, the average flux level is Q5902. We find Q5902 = 22.9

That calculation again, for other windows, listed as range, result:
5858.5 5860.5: 21.9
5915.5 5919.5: 24.3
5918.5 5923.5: 25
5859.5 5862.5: 21.7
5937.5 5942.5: 24.9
